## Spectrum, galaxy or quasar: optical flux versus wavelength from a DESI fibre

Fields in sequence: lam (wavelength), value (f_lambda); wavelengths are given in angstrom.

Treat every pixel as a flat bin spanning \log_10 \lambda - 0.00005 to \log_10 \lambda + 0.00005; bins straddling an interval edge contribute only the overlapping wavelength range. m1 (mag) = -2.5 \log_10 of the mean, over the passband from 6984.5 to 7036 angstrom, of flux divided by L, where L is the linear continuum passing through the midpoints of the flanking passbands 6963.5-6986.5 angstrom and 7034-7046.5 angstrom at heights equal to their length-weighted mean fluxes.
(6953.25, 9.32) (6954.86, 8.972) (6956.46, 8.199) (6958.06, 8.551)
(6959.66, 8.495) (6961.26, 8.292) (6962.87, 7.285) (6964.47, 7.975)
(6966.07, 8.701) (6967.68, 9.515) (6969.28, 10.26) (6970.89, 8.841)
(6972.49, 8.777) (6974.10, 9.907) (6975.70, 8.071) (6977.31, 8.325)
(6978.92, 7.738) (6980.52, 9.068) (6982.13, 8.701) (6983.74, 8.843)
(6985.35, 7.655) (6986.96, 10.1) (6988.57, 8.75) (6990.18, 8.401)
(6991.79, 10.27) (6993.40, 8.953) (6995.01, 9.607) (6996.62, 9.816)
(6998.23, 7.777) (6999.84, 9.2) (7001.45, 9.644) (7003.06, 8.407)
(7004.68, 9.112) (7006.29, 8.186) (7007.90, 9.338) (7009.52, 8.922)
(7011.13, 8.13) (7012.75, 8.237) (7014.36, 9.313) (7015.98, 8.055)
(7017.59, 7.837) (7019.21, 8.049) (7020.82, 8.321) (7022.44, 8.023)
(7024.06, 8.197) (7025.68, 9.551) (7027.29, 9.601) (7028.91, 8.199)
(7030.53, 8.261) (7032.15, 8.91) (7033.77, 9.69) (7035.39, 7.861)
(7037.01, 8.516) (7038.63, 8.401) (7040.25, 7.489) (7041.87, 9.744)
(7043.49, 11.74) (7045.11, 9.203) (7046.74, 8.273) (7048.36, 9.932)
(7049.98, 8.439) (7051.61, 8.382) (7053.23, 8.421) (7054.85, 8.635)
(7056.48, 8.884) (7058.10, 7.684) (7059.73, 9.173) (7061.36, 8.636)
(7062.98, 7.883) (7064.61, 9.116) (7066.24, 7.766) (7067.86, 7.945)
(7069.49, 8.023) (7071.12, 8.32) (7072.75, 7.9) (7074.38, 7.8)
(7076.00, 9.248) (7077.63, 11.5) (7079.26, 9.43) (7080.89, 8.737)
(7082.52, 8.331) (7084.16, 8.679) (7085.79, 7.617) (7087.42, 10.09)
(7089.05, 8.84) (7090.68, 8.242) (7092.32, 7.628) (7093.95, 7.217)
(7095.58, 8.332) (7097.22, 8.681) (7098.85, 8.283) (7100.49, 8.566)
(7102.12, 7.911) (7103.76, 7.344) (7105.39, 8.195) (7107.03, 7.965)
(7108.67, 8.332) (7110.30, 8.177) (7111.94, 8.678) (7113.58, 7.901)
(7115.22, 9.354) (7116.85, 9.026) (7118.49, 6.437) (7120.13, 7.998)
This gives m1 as 0.01 mag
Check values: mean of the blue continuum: 8.75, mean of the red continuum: 8.99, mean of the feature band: 8.76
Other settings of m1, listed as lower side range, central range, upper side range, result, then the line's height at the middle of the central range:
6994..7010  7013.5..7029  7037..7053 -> 0.06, 9.01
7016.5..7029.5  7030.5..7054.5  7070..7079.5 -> -0.03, 8.66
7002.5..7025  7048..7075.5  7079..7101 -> 0.01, 8.45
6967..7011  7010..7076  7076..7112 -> 0.02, 8.72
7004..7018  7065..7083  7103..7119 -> -0.04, 8.33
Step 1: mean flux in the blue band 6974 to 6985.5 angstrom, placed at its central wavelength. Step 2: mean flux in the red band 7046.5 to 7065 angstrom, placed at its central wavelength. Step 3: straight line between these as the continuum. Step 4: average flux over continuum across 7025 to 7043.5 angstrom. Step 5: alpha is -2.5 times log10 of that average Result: -0.04 mag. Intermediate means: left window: 8.5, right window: 8.62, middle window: 8.88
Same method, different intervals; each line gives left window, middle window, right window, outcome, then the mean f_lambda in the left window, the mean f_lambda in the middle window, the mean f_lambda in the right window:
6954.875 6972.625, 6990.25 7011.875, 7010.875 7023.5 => -0.08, 8.64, 9.01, 8.25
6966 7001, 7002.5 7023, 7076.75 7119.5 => 0.05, 8.98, 8.46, 8.44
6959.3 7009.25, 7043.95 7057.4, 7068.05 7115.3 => -0.03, 8.84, 8.84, 8.44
